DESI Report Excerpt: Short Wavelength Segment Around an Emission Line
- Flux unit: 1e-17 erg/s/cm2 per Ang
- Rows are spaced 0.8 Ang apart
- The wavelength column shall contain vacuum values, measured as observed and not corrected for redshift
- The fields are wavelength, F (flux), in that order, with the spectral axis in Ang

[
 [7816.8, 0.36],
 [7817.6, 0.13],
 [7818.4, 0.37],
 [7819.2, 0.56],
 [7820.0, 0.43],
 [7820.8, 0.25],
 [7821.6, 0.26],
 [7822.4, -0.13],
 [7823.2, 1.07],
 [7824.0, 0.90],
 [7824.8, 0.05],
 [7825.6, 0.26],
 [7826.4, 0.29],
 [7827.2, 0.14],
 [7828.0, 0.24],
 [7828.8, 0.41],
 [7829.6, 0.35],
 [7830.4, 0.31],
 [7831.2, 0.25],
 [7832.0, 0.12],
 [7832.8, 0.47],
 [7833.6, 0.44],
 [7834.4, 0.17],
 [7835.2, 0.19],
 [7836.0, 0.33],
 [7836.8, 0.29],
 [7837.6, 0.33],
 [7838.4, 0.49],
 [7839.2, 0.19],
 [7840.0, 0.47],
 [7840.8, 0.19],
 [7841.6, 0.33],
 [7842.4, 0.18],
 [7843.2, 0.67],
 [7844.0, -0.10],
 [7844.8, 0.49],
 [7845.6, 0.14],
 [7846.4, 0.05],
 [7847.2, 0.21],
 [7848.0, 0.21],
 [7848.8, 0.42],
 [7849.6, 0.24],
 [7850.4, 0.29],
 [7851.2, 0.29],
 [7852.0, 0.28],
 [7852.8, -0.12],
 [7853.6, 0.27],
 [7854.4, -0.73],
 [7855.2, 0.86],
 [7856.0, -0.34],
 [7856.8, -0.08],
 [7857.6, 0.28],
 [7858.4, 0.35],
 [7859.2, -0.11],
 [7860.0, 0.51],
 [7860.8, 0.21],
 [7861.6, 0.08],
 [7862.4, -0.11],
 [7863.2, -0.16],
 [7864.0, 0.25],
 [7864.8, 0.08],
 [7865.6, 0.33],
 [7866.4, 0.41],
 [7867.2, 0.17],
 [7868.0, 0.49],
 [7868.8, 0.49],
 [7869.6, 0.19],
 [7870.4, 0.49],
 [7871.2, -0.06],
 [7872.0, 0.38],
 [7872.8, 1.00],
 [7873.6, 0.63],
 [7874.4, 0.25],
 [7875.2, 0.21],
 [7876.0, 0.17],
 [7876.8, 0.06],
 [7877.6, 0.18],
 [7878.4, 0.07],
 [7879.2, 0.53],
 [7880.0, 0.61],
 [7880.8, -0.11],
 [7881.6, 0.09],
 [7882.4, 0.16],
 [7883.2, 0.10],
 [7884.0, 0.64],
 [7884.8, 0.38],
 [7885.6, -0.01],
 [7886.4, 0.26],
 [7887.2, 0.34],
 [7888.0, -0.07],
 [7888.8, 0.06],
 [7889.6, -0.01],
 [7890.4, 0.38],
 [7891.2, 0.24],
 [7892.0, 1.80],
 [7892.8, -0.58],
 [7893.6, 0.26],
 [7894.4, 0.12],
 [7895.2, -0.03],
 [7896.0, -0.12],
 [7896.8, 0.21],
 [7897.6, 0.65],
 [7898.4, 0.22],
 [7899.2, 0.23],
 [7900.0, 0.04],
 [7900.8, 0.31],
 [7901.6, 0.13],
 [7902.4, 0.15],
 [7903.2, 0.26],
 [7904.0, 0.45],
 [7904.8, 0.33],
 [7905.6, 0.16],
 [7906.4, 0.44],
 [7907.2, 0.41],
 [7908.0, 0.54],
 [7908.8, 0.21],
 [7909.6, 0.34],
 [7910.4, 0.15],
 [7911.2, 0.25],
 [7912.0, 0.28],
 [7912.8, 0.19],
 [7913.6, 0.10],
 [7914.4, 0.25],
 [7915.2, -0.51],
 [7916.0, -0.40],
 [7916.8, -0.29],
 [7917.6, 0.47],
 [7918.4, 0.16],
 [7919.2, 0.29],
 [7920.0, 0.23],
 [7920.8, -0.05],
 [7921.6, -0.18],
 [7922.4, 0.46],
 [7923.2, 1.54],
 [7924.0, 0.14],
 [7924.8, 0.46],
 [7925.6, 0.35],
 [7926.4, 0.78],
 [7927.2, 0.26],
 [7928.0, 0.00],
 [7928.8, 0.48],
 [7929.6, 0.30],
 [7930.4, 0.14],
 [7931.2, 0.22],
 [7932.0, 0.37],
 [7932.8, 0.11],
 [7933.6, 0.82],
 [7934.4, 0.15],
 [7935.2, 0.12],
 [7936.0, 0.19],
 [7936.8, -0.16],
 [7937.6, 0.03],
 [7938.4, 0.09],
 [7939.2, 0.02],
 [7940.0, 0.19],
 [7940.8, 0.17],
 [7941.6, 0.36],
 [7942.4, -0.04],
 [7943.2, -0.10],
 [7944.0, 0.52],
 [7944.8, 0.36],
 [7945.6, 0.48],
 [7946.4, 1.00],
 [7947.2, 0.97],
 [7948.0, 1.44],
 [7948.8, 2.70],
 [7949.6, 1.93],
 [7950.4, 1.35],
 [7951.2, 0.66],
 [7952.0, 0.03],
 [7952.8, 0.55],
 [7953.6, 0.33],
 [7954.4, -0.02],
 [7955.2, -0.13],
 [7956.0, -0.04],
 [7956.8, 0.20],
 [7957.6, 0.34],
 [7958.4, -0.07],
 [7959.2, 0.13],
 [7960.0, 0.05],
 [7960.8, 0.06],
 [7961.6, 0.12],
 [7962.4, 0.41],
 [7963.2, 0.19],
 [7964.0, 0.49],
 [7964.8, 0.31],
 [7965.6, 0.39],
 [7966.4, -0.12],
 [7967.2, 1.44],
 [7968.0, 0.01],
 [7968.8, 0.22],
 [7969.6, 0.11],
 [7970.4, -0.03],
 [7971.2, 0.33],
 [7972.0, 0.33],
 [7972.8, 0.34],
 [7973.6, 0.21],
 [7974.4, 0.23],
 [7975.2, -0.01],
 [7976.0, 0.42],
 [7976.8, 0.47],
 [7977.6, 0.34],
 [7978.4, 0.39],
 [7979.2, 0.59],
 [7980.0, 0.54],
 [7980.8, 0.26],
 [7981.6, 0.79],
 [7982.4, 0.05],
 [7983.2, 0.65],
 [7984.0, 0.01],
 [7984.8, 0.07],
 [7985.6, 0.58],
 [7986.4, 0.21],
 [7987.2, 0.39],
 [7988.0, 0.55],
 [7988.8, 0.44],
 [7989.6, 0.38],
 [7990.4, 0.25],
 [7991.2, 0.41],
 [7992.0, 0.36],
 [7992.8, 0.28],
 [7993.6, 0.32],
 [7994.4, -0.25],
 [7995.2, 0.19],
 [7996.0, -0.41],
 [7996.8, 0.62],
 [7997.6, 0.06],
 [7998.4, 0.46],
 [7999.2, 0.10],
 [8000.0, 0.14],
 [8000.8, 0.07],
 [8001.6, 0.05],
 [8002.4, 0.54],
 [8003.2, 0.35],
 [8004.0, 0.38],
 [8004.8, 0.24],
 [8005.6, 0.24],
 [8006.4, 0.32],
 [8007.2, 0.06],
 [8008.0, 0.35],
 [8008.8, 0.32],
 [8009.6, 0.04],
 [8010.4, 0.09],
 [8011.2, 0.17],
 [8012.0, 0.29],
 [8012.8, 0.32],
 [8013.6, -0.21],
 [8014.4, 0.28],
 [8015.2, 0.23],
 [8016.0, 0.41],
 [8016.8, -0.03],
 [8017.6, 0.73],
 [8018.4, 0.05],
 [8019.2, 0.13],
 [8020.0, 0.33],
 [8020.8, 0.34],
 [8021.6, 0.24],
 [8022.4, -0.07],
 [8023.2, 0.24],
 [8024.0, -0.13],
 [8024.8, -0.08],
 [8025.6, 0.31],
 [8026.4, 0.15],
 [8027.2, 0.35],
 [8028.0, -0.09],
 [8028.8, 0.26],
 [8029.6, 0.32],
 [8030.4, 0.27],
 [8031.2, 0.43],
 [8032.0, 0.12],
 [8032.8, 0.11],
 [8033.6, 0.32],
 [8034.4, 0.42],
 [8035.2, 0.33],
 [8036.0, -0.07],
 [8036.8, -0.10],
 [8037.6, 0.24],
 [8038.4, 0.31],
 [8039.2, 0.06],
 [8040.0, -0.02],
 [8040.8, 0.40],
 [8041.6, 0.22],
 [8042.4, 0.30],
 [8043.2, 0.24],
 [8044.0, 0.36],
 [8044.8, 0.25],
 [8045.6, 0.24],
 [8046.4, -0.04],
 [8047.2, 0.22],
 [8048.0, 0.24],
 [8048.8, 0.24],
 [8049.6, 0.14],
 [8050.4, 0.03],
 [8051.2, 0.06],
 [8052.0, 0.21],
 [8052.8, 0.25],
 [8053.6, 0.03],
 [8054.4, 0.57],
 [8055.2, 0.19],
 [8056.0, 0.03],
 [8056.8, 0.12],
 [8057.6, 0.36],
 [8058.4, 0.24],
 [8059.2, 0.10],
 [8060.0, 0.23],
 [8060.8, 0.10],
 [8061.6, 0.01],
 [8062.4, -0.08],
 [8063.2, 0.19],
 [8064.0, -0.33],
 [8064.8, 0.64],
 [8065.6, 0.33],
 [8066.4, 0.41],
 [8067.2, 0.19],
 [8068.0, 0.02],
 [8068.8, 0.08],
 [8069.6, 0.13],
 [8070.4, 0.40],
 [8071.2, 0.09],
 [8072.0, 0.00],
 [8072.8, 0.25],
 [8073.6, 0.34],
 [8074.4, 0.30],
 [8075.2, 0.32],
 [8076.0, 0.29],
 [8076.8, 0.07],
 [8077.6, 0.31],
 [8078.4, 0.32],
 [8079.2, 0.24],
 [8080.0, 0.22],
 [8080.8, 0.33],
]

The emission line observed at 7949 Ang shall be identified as H-gamma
